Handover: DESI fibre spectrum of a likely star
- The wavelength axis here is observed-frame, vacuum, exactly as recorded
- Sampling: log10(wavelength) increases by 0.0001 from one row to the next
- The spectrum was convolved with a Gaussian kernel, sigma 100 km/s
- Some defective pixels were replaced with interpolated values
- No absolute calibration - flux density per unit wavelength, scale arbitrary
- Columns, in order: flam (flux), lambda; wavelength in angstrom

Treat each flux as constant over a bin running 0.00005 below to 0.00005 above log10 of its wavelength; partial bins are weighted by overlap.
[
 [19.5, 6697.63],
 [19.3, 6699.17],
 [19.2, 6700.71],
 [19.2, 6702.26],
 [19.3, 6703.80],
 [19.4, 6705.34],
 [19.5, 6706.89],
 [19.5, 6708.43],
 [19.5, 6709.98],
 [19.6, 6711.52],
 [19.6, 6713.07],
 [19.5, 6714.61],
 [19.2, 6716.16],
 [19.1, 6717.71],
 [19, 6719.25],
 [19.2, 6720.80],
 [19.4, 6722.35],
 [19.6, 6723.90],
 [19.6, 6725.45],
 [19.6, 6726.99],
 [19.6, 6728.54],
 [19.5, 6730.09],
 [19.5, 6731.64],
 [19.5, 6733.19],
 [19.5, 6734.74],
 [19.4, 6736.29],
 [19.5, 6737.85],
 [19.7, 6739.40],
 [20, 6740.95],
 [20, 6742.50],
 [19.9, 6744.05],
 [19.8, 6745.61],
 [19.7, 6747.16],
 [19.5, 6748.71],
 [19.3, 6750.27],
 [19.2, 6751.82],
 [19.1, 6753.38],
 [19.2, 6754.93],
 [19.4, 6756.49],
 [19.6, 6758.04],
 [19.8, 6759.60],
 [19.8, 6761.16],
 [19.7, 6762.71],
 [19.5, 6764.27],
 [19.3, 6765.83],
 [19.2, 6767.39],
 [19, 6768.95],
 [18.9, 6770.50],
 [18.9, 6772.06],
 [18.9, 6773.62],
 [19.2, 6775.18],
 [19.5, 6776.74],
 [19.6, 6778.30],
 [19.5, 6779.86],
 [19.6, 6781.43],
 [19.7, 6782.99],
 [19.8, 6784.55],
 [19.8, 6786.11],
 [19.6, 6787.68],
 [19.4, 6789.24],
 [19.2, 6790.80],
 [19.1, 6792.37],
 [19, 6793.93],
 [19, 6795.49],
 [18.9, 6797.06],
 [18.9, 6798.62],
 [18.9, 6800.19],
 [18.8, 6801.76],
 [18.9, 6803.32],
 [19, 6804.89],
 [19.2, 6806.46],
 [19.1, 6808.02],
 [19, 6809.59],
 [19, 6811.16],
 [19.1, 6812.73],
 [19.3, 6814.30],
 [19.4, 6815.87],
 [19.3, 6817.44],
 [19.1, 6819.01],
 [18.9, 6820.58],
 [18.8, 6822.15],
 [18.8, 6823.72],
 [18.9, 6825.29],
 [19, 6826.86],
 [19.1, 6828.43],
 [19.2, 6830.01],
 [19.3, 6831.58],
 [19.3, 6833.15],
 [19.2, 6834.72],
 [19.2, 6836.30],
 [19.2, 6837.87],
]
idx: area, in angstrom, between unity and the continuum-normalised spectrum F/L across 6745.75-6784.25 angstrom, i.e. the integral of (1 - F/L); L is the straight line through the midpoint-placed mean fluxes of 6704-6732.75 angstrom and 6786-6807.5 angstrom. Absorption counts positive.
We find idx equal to -0.3 angstrom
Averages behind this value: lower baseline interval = 19.4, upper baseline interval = 19.1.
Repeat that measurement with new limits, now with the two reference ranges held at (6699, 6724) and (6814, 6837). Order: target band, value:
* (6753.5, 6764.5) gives -0.2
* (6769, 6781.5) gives 0.0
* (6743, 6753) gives -0.1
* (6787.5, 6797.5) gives 0.0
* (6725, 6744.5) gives -0.3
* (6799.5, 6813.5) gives 0.1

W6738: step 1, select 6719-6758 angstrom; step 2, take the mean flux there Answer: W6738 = 19.5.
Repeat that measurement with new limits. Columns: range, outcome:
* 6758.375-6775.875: 19.3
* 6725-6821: 19.4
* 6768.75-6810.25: 19.2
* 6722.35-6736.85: 19.5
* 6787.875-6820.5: 19.1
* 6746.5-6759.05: 19.4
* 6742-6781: 19.4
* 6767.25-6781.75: 19.2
